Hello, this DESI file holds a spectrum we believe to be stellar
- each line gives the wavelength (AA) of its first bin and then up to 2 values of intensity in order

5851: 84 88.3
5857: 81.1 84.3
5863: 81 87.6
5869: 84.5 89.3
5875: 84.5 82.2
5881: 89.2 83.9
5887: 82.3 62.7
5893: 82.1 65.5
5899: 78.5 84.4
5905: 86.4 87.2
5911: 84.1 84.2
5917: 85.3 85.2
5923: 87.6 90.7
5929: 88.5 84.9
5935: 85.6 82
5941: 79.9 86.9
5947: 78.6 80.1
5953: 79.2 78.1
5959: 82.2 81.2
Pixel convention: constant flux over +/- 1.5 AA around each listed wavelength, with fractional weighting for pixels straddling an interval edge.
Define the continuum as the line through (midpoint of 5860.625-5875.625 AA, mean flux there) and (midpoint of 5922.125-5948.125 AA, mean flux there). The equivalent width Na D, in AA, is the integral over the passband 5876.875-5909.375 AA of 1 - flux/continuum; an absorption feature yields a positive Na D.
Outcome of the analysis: 1.9 AA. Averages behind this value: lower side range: 85.4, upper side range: 85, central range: 80.4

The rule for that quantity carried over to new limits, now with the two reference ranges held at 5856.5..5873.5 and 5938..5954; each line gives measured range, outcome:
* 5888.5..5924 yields 0.81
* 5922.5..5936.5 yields -0.96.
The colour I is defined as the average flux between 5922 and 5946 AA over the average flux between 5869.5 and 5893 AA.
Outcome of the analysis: 1.0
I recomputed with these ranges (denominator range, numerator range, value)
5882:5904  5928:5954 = 1.07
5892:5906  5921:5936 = 1.11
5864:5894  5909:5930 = 1.04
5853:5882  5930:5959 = 0.96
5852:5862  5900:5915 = 1.01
